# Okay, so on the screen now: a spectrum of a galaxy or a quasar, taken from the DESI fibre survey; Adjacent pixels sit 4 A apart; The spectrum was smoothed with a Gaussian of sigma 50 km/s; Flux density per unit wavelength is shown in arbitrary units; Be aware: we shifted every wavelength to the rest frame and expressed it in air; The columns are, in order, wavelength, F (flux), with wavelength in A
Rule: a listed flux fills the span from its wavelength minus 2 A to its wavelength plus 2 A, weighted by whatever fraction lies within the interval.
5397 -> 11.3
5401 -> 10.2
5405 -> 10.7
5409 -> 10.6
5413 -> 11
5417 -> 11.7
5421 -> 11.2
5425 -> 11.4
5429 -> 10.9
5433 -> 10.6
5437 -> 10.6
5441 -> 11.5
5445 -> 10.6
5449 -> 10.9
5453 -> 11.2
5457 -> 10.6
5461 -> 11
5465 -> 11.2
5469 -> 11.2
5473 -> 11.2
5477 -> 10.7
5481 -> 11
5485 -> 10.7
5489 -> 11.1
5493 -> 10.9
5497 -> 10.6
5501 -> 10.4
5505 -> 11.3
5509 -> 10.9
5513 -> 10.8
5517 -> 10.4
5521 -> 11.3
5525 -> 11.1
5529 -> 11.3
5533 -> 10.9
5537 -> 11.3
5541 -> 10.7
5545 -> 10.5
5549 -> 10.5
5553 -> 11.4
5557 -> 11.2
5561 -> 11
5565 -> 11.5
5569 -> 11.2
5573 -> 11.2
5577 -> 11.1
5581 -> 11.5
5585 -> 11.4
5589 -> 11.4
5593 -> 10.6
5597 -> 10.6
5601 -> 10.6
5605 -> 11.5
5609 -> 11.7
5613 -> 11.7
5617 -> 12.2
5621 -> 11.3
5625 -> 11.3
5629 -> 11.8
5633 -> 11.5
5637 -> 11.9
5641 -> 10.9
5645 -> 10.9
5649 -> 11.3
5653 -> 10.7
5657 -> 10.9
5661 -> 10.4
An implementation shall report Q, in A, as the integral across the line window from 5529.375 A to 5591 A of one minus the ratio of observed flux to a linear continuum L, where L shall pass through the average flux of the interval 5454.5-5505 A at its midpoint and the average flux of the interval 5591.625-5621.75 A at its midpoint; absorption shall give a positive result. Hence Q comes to 0.1 A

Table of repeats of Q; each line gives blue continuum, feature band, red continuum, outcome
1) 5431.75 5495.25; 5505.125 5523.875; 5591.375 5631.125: 0.3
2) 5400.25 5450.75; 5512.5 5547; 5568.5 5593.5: 0.6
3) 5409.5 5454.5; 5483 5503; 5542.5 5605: 0.6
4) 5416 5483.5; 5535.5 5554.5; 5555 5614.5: 0.5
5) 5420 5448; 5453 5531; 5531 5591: 0.7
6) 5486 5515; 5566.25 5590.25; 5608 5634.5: 0.1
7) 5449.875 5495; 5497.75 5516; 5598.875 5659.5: 0.4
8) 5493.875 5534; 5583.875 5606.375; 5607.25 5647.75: 0.7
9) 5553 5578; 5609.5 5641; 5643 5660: -1.8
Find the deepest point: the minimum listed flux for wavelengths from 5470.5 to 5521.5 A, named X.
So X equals 10.4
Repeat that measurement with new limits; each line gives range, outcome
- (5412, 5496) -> 10.6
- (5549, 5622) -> 10.5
